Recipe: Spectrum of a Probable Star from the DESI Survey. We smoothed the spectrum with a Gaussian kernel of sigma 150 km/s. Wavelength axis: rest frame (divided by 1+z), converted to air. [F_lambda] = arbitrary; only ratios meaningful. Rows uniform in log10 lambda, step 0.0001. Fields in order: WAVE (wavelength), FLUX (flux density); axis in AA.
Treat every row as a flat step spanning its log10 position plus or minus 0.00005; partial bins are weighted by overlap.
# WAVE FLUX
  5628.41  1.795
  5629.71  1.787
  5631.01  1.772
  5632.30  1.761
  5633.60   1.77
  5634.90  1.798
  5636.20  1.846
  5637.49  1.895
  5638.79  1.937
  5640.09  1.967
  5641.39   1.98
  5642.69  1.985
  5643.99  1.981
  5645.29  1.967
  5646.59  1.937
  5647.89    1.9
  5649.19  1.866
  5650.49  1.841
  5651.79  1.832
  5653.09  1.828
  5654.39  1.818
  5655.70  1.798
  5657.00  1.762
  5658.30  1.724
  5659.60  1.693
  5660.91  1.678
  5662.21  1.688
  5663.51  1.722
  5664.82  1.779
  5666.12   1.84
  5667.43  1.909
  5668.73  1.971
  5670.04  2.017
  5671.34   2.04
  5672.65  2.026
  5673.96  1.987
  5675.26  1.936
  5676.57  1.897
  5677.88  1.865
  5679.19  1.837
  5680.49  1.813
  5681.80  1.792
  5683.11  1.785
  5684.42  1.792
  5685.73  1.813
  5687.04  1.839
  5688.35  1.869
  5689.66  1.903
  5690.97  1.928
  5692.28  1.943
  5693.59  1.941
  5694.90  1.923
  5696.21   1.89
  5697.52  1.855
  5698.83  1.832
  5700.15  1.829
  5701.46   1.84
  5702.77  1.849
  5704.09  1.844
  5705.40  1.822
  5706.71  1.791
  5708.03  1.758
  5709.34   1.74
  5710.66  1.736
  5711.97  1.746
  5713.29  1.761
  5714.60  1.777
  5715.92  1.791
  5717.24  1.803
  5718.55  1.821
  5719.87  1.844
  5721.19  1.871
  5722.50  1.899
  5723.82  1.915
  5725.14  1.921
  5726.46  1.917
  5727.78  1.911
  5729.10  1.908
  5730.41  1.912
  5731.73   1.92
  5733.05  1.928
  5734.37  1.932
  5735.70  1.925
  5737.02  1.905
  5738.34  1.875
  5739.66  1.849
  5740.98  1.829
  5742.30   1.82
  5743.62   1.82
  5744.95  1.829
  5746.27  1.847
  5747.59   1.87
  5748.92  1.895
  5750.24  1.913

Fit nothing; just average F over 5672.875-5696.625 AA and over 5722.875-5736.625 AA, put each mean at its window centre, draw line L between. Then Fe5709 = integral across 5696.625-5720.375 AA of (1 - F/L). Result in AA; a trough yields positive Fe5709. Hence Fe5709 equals 1.20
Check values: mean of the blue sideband 1.88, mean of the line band 1.8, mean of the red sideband 1.92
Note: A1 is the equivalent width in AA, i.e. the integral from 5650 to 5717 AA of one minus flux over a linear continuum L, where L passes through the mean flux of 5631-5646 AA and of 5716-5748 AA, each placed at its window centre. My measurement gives 1.7 AA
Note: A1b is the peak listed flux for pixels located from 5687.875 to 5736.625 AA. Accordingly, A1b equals 1.943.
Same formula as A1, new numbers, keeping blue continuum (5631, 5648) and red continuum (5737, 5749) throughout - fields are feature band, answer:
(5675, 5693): 0.19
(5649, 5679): 0.60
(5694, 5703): 0.04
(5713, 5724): 0.18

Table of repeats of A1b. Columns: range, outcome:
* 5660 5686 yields 2.04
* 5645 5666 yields 1.967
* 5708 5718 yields 1.803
